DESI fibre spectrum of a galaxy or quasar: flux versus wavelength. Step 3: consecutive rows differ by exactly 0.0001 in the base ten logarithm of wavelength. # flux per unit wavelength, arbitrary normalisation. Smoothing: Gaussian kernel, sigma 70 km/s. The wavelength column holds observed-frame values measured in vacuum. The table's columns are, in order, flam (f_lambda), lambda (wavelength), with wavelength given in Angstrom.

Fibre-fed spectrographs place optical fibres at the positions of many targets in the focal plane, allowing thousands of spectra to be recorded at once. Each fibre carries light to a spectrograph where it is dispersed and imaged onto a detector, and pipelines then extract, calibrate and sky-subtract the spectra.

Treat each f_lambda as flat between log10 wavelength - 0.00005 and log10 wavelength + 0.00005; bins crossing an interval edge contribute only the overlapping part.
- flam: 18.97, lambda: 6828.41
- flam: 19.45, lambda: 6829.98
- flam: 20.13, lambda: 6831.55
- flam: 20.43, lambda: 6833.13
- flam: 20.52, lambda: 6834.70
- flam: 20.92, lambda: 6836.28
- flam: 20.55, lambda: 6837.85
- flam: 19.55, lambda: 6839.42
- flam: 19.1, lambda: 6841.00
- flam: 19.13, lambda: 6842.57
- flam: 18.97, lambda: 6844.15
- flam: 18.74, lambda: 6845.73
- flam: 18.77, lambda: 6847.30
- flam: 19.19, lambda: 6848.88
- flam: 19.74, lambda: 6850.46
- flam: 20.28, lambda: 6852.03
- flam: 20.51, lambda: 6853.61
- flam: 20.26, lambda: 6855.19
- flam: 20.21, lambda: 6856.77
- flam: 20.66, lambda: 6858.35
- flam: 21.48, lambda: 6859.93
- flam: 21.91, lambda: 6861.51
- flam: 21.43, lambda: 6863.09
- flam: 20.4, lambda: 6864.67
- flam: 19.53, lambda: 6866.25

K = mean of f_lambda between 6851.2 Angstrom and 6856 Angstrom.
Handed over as 20.4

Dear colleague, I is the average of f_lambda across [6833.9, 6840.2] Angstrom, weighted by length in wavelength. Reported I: 20.4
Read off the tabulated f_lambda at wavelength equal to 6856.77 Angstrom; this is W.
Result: 20.21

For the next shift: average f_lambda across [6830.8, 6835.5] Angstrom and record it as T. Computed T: 20.3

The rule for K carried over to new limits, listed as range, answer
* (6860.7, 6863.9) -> 21.7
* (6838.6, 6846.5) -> 19.1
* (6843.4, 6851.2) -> 19.1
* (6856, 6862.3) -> 21.1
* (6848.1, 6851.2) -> 19.4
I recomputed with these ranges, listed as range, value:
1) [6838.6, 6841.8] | 19.4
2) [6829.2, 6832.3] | 19.8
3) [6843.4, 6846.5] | 18.8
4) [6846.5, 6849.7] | 19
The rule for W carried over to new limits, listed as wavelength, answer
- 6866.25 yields 19.53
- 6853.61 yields 20.51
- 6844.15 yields 18.97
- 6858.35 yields 20.66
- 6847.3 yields 18.77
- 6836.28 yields 20.92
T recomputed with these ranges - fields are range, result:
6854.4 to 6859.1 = 20.4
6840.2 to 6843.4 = 19.1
